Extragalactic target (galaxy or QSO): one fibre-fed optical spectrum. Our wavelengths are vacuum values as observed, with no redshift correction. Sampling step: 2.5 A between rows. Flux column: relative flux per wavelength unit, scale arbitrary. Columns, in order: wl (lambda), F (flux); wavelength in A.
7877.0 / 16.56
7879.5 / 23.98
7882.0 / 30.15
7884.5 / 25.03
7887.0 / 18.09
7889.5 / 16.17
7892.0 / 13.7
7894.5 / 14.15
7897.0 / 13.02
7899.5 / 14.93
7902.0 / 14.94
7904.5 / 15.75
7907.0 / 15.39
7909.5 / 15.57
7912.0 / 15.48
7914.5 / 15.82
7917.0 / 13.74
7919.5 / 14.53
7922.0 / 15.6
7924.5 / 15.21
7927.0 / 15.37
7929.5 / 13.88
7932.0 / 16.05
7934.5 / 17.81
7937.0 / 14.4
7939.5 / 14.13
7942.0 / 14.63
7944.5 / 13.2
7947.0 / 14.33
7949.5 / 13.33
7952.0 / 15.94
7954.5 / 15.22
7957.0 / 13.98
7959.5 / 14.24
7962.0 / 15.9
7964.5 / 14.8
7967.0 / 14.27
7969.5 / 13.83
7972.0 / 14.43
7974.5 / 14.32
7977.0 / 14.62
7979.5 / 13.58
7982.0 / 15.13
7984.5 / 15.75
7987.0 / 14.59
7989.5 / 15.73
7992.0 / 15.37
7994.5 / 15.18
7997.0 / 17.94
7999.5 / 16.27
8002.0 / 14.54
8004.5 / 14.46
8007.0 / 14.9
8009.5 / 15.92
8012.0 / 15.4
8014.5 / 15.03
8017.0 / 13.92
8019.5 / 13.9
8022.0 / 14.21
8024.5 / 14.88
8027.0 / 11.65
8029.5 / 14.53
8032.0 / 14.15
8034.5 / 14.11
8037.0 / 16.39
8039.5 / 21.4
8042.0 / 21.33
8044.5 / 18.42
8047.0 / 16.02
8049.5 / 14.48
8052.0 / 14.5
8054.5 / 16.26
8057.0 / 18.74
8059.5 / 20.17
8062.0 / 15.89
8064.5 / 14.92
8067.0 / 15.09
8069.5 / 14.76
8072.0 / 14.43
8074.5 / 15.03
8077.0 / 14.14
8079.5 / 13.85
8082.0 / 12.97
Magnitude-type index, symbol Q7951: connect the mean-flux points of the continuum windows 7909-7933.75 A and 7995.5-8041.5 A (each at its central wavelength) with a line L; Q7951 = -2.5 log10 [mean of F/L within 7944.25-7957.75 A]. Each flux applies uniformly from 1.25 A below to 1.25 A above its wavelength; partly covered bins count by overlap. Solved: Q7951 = 0.057 mag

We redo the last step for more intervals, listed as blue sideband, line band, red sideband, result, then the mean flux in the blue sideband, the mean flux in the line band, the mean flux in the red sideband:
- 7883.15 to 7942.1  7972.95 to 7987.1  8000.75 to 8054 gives 0.06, 15.6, 14.7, 15.4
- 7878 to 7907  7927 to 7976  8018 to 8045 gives 0.17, 18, 14.7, 15.8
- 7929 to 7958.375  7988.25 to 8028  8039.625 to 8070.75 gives 0.07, 14.8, 15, 16.9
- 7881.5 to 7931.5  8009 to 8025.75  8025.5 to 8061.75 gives 0.12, 16.1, 14.7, 16.6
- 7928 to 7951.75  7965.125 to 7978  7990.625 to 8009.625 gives 0.06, 14.7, 14.3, 15.6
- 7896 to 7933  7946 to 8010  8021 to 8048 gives 0.05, 15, 14.9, 16.1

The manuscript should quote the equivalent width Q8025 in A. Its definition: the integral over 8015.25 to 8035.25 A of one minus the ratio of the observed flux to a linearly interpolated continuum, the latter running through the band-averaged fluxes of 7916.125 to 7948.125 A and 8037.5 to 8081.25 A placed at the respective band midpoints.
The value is 2.6 A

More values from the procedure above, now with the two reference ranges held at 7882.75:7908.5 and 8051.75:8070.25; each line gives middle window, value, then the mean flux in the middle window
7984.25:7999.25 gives 0.56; 15.8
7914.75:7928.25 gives 1.18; 15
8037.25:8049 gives -1.66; 18.7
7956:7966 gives 1.02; 14.7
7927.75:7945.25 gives 1.56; 14.9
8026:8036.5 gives 1.64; 13.9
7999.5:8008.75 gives 0.84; 14.9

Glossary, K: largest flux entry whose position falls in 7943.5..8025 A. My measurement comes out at 17.94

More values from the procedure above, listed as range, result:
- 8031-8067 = 21.4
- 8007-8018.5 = 15.92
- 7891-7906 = 15.75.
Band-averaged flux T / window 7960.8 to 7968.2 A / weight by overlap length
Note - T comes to 15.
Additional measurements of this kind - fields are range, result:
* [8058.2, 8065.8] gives 17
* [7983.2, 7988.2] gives 15.2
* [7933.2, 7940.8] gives 15.4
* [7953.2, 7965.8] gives 14.8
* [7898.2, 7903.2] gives 14.9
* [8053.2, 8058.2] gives 17.5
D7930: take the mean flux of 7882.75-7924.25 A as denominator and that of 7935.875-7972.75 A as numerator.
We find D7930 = 0.91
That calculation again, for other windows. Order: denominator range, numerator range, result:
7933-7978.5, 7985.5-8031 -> 1.02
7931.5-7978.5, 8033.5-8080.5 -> 1.11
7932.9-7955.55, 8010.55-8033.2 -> 0.96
